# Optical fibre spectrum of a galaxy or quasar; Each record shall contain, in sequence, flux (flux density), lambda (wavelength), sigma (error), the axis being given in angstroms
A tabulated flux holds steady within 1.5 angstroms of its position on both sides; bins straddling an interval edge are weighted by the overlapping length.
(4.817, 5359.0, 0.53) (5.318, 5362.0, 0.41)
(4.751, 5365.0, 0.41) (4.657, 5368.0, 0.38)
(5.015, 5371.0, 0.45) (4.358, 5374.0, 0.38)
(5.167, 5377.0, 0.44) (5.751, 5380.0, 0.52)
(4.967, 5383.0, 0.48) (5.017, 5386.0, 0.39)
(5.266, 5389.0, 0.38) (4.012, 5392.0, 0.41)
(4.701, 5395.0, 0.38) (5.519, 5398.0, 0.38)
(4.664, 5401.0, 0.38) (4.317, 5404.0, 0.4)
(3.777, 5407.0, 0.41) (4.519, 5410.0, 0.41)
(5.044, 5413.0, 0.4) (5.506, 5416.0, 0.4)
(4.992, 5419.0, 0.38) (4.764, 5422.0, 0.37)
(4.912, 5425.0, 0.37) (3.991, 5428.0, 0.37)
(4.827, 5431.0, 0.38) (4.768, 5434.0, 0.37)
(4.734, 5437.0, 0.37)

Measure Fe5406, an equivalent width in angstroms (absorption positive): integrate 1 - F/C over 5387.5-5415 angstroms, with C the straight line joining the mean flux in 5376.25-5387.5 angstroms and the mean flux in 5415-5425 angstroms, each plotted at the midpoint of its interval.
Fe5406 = 2.5 angstroms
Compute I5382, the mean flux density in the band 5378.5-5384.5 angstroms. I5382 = 5.36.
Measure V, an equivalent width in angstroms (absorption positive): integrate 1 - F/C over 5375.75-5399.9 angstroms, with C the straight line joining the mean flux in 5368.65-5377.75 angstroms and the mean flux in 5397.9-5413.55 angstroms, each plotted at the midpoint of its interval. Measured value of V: -1.8 angstroms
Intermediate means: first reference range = 4.8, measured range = 5.04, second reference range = 4.54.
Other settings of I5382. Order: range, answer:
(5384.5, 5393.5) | 4.76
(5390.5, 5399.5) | 4.74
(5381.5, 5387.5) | 4.99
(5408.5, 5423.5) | 4.96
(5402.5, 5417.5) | 4.63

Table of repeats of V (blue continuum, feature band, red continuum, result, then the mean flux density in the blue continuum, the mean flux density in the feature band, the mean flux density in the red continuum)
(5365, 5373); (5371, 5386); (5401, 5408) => -1.4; 4.79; 5.05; 4.2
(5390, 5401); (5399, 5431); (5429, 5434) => 0.5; 4.76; 4.67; 4.73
